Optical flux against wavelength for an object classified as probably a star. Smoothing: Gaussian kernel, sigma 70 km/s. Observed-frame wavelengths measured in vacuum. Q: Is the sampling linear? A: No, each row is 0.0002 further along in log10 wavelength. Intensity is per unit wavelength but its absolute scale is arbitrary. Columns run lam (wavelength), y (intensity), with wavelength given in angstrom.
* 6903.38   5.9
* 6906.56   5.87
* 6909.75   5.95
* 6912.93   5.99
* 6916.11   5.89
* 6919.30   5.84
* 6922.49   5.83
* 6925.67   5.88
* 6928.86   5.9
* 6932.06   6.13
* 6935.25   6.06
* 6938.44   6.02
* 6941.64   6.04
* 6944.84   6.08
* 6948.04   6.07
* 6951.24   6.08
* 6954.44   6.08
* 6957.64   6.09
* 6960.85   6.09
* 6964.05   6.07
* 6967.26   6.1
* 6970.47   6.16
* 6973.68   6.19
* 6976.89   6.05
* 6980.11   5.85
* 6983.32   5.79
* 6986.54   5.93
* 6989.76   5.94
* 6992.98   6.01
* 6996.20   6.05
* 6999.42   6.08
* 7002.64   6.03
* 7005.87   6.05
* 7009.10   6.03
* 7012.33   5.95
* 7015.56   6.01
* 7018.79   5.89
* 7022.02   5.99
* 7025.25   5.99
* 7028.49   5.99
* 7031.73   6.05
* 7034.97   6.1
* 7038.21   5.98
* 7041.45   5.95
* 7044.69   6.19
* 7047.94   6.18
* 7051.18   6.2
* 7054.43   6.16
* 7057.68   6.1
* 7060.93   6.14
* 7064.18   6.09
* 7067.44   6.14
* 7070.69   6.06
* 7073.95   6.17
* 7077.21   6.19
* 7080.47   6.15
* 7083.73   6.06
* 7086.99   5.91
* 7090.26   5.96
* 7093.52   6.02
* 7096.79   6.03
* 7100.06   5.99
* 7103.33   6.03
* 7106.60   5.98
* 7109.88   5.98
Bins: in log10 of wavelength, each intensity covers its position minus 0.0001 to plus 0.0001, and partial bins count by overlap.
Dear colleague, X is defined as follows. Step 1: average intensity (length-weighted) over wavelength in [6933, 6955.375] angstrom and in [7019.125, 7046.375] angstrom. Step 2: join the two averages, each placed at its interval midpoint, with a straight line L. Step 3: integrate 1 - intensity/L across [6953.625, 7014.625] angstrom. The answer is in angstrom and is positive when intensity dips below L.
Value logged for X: 0.18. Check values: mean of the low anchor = 6.06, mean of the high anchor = 6.02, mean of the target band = 6.03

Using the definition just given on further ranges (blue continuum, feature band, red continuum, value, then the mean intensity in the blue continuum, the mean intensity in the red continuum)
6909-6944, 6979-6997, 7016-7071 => 0.3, 5.96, 6.07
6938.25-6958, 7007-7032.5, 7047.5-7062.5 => 0.6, 6.07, 6.16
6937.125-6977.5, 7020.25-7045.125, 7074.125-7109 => 0.2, 6.09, 6.04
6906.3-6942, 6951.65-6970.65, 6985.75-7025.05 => -0.4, 5.95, 6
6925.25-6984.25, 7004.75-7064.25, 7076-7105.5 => -0.1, 6.04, 6.04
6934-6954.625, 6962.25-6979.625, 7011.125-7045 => -0.2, 6.06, 6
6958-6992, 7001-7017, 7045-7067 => 0.2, 6.02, 6.15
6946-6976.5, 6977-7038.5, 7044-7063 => 1.4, 6.1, 6.16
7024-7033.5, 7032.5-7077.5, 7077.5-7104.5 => -0.7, 6.01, 6.03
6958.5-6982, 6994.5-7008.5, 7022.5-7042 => 0.0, 6.07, 6.01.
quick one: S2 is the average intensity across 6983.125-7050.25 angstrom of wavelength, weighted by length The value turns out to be 6.02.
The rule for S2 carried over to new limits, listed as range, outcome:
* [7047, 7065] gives 6.15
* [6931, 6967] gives 6.07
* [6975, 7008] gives 5.98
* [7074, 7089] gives 6.08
